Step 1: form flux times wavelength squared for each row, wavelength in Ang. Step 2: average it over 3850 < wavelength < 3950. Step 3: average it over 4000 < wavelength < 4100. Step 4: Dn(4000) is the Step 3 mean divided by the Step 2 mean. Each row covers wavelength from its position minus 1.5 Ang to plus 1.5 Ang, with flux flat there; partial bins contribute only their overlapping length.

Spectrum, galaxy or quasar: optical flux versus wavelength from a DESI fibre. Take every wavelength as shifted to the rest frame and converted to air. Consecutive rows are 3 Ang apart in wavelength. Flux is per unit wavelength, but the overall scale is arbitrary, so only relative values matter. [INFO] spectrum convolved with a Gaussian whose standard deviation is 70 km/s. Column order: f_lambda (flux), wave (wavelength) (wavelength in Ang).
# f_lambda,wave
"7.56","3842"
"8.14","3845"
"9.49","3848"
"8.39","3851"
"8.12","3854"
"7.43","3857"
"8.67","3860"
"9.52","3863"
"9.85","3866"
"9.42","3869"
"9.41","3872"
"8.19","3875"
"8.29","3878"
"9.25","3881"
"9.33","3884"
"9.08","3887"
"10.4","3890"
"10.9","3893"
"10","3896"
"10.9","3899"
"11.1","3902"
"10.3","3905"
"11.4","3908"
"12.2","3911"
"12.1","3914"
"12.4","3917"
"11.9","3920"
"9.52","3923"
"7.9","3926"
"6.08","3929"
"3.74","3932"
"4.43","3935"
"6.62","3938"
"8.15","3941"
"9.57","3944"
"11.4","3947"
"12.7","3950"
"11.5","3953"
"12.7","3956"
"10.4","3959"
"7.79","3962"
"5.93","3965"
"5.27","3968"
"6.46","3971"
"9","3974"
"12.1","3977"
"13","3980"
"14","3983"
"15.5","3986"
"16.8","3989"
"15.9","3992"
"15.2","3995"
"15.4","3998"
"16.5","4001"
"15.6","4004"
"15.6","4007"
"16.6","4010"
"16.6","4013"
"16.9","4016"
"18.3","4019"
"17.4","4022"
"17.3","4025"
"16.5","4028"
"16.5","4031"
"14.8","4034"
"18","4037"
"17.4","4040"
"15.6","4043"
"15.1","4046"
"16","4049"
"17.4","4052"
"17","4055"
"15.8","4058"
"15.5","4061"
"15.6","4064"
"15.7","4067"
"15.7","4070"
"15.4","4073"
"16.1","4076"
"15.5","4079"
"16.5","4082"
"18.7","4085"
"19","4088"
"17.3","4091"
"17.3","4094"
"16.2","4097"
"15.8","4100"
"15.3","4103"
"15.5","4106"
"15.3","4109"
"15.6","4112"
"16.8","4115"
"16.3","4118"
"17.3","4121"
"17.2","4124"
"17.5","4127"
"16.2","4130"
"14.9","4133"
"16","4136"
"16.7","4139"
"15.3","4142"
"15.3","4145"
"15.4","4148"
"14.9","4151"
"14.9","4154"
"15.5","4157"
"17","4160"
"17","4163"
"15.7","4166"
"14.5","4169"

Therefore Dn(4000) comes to 1.91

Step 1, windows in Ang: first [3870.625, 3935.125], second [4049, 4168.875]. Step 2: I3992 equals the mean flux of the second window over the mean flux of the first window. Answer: 1.69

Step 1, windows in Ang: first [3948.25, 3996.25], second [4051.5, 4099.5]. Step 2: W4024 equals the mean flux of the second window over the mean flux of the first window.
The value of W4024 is 1.4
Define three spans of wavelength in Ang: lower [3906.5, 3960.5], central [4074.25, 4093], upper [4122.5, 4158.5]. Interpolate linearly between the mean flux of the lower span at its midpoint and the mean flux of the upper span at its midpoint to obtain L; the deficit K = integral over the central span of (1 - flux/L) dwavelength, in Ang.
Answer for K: -4.0 Ang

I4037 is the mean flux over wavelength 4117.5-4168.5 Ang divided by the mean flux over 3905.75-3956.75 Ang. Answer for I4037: 1.66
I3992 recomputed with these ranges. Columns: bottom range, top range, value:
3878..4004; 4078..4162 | 1.53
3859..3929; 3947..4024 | 1.33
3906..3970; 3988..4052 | 1.78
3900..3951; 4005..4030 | 1.78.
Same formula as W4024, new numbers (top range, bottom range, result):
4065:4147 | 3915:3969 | 1.84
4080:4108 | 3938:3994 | 1.54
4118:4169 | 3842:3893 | 1.79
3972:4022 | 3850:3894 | 1.67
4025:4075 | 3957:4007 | 1.32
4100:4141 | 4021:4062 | 0.98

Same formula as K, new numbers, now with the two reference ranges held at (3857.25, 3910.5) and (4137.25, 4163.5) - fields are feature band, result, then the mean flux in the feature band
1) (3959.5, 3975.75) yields 6.2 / 7.19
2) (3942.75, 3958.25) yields -0.4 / 11.5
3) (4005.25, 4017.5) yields -3.7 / 16.4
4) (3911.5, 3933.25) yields 2.6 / 9.3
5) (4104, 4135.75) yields -2.5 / 16.2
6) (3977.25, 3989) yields -2.2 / 14.3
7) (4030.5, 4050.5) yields -4.4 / 16.2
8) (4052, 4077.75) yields -4.0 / 15.9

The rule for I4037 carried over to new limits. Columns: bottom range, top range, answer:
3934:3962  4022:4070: 1.68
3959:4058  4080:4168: 1.12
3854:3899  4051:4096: 1.78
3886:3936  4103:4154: 1.64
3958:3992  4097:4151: 1.48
